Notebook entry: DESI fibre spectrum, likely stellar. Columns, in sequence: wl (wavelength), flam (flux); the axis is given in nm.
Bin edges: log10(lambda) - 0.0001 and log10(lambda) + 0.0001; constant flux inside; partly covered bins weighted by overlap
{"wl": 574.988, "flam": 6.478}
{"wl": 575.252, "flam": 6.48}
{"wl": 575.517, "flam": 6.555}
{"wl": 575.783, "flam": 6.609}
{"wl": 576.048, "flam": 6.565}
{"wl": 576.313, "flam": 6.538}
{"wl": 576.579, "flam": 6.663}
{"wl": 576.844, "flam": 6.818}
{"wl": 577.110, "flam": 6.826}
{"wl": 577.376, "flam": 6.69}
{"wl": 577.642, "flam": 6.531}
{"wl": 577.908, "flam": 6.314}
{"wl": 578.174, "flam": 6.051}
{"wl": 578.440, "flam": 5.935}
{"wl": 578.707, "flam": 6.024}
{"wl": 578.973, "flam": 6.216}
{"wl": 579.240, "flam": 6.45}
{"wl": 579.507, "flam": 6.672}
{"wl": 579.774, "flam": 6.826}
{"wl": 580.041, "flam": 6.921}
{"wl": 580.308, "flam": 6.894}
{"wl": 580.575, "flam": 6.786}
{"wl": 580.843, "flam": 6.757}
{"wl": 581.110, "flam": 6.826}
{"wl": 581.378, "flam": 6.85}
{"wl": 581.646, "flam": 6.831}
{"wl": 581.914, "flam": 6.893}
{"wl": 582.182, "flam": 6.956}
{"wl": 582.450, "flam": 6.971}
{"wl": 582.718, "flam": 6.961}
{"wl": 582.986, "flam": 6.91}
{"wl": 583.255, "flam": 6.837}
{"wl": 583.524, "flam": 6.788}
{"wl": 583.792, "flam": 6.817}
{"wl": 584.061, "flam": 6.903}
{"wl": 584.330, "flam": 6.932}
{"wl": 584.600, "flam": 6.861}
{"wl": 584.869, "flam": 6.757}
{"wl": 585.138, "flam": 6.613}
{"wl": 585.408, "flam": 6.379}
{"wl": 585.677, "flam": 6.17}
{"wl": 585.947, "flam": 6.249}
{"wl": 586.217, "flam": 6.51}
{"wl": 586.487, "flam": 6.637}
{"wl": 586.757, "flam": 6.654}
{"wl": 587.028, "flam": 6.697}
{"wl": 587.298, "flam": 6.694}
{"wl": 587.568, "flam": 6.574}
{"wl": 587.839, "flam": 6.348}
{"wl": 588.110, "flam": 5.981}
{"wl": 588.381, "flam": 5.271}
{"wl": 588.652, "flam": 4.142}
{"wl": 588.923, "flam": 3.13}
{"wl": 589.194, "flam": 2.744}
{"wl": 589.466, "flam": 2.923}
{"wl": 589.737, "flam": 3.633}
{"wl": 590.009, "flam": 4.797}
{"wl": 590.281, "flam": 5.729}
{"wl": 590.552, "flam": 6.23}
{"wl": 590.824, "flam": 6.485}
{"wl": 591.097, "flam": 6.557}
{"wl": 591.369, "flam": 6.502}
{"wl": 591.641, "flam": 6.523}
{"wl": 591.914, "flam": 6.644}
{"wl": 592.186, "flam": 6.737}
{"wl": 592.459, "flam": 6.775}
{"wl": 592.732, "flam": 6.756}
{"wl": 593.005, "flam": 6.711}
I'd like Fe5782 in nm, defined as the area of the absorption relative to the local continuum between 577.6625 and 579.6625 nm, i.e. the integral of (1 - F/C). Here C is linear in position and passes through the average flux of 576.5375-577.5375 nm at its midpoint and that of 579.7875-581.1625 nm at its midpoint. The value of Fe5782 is 0.16 nm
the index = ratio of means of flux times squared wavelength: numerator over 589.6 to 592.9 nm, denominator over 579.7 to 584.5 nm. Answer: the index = 0.9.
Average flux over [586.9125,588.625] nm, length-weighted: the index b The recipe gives 6.12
